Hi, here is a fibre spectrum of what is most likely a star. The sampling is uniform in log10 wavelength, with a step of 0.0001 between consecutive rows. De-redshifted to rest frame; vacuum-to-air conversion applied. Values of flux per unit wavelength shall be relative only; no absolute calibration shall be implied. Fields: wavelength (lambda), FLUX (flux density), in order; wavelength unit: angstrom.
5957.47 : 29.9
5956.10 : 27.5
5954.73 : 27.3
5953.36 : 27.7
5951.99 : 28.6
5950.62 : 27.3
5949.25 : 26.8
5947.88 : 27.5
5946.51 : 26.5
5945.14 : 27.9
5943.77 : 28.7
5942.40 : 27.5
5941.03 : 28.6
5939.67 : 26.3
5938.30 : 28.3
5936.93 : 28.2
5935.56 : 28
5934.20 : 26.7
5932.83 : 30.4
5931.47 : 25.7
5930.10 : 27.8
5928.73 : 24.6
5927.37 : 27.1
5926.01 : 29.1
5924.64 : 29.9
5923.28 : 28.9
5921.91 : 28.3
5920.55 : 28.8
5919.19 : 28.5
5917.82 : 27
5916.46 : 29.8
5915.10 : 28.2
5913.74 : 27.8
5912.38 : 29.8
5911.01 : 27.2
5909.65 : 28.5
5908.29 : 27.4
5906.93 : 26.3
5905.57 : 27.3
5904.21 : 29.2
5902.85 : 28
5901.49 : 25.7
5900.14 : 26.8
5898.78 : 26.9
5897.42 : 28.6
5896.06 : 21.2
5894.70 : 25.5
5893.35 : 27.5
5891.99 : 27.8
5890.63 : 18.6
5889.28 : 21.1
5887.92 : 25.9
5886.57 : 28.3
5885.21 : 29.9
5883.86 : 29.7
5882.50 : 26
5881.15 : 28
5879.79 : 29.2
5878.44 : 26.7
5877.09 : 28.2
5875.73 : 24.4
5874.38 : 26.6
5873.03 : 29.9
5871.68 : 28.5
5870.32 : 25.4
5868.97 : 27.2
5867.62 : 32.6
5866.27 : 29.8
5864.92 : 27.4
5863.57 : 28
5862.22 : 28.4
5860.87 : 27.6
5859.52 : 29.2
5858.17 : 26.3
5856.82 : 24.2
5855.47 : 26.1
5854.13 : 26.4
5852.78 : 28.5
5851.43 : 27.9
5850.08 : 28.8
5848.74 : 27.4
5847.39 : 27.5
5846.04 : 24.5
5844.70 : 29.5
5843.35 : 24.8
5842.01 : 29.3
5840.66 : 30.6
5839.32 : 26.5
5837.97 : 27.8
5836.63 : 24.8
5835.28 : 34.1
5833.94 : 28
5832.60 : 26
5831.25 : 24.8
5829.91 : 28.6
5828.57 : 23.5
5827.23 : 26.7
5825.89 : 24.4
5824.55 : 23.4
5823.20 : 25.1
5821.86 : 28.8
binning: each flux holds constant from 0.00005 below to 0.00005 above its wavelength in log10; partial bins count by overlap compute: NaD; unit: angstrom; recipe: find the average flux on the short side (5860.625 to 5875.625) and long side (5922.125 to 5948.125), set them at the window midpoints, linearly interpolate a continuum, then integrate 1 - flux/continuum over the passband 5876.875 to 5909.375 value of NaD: 1.6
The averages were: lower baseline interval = 28.2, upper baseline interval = 27.8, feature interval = 26.7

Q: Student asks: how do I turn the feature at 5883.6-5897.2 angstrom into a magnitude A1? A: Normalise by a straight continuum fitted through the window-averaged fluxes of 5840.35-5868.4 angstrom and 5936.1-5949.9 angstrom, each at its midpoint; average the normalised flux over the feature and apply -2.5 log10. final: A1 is 0.09 mag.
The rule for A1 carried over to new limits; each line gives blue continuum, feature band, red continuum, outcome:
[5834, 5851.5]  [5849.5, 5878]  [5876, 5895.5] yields -0.02 mag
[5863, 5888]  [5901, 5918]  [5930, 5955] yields 0.00 mag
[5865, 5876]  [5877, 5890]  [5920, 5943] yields 0.03 mag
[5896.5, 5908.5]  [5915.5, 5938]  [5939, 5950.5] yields -0.03 mag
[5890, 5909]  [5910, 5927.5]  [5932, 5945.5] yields -0.06 mag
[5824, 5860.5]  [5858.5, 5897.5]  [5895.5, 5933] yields 0.01 mag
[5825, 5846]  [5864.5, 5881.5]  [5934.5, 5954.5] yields -0.03 mag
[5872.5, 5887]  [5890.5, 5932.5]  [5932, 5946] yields 0.02 mag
